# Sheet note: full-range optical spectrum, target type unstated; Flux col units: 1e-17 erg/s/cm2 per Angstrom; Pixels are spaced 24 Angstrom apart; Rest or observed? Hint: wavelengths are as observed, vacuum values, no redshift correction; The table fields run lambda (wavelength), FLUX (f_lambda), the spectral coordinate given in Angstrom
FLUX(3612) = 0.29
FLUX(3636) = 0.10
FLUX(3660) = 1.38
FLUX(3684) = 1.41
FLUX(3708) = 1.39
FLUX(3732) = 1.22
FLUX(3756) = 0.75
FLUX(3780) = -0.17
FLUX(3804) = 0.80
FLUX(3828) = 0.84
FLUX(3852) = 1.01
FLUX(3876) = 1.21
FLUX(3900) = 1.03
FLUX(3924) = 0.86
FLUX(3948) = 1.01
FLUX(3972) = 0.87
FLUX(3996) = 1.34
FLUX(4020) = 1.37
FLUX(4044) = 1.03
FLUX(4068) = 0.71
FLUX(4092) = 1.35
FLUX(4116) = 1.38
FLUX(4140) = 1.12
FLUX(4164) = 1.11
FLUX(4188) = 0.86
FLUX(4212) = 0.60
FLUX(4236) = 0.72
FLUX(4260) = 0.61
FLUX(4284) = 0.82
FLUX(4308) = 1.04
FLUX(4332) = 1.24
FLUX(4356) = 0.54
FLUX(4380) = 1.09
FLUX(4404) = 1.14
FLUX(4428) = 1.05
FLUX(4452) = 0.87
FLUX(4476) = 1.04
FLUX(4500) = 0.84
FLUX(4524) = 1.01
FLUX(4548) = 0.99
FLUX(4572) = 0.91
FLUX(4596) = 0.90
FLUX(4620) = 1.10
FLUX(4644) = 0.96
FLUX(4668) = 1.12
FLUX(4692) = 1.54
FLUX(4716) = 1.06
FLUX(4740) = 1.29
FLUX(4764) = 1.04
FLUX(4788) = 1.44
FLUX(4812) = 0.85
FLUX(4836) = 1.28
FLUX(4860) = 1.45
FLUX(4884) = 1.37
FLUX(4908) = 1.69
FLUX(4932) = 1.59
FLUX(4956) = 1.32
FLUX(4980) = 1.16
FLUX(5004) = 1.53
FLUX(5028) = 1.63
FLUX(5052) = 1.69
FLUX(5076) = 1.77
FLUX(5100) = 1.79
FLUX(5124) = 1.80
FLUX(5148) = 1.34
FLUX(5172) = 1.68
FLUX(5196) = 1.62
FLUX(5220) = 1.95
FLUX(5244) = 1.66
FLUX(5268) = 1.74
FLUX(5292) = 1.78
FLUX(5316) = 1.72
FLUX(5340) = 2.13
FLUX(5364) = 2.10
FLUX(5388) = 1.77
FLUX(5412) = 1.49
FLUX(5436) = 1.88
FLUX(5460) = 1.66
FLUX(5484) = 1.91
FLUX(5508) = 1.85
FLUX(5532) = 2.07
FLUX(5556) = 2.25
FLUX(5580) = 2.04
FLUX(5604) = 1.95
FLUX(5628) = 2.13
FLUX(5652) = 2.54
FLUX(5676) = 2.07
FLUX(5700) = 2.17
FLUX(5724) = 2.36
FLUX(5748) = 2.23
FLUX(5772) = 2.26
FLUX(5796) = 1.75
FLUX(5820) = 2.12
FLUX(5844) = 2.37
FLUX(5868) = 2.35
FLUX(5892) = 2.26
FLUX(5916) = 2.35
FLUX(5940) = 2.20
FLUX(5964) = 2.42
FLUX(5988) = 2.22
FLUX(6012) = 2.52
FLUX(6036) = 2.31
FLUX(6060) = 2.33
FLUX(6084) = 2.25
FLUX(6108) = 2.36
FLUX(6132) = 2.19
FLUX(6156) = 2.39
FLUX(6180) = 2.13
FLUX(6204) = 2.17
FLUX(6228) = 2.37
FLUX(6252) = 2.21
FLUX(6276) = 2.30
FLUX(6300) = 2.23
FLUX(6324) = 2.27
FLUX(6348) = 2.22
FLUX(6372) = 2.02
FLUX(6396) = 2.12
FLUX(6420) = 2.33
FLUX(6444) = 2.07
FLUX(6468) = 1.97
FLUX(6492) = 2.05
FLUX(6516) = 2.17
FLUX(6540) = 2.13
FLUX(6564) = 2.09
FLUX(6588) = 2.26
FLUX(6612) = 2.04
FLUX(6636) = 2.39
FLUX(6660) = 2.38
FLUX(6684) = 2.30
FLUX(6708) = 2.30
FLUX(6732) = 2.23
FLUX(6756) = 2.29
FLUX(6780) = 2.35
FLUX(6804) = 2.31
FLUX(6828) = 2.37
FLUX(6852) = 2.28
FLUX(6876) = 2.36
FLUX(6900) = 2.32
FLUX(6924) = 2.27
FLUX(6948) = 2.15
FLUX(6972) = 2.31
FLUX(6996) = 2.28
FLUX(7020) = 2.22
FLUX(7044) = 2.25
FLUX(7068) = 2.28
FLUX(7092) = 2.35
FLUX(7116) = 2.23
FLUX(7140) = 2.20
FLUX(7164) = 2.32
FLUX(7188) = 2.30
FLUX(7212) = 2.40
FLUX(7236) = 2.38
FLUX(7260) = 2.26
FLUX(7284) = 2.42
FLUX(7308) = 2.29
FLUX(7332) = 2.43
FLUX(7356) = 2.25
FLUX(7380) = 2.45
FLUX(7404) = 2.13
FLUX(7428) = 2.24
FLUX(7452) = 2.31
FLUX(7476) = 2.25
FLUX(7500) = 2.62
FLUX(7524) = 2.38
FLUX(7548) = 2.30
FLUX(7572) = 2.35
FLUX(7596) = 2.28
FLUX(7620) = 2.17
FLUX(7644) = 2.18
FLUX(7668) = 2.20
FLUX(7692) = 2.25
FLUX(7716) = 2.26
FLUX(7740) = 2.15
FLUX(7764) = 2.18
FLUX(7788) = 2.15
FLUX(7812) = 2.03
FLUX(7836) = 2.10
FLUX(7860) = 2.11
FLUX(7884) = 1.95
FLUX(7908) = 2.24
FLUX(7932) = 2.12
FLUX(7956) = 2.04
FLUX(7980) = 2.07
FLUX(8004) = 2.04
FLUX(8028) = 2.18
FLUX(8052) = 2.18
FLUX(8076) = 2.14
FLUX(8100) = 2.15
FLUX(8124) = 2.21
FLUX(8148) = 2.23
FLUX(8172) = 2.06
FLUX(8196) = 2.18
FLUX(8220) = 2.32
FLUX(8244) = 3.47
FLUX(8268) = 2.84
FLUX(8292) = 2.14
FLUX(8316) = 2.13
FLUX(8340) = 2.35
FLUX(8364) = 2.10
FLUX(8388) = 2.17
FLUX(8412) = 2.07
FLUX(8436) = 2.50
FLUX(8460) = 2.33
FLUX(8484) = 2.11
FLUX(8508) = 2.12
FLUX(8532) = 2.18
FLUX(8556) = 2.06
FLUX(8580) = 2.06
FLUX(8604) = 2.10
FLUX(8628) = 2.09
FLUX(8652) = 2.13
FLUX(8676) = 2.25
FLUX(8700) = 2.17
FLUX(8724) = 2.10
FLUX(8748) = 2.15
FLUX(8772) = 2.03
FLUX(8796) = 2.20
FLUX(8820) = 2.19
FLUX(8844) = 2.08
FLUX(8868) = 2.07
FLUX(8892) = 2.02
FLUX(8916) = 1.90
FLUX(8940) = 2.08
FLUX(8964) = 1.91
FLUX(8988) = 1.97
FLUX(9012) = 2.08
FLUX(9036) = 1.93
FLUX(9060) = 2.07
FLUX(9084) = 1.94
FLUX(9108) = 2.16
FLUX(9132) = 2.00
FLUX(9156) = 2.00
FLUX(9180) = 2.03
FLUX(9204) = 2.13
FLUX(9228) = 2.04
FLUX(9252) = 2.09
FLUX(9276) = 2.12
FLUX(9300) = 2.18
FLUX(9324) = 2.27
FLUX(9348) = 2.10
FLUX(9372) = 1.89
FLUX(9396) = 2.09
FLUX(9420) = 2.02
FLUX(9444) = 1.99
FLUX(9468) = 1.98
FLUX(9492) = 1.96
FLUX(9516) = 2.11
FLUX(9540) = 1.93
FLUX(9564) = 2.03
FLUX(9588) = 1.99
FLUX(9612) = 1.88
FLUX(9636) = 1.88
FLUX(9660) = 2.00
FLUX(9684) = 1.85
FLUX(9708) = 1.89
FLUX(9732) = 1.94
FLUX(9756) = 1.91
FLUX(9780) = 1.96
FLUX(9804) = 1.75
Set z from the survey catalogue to 0.26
